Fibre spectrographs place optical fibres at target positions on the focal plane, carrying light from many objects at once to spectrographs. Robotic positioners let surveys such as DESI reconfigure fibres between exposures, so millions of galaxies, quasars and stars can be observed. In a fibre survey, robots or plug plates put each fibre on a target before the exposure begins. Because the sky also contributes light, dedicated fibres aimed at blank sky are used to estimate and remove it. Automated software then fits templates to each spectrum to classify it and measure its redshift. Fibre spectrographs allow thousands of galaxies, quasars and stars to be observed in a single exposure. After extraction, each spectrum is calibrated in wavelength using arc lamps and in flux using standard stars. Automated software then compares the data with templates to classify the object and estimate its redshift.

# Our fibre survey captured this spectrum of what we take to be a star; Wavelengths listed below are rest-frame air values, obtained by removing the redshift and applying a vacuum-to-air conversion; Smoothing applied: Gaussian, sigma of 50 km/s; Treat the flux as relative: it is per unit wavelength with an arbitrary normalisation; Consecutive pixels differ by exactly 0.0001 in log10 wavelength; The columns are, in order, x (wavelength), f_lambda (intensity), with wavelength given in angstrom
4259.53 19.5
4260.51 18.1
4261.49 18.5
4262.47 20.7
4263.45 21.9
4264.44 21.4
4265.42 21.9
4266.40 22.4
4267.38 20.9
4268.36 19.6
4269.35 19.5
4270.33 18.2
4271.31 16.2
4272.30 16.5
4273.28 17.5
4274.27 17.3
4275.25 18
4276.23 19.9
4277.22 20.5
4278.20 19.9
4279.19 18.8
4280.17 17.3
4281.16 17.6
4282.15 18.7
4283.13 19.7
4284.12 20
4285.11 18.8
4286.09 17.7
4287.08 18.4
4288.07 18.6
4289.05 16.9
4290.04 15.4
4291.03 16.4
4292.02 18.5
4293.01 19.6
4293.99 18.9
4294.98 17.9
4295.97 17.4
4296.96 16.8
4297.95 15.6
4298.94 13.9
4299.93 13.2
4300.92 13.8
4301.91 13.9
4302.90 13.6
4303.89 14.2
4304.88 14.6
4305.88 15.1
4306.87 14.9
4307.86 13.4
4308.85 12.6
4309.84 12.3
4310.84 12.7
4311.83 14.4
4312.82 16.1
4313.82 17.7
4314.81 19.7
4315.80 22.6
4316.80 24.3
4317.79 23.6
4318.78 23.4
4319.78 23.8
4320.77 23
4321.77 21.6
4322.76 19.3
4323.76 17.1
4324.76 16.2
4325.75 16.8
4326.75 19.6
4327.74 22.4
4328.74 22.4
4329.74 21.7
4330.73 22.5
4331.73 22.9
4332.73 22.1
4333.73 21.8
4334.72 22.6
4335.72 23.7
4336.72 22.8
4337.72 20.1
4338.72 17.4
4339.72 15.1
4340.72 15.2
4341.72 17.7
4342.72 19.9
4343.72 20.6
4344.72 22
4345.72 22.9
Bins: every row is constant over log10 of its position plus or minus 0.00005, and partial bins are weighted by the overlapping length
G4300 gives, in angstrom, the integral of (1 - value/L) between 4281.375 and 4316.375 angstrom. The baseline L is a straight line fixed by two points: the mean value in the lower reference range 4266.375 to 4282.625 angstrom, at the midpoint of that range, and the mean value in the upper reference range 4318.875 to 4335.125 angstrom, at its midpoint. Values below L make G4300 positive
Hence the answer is 5.8 angstrom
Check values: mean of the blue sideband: 18.6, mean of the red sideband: 21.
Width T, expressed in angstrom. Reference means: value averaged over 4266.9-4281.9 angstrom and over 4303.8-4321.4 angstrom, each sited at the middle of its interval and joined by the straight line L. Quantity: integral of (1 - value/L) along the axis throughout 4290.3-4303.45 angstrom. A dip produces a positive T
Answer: 1.5 angstrom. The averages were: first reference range 18.5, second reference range 17.8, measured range 16.1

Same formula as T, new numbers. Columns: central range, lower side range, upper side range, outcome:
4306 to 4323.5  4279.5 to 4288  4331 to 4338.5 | 1.93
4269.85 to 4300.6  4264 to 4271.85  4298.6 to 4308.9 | -1.26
